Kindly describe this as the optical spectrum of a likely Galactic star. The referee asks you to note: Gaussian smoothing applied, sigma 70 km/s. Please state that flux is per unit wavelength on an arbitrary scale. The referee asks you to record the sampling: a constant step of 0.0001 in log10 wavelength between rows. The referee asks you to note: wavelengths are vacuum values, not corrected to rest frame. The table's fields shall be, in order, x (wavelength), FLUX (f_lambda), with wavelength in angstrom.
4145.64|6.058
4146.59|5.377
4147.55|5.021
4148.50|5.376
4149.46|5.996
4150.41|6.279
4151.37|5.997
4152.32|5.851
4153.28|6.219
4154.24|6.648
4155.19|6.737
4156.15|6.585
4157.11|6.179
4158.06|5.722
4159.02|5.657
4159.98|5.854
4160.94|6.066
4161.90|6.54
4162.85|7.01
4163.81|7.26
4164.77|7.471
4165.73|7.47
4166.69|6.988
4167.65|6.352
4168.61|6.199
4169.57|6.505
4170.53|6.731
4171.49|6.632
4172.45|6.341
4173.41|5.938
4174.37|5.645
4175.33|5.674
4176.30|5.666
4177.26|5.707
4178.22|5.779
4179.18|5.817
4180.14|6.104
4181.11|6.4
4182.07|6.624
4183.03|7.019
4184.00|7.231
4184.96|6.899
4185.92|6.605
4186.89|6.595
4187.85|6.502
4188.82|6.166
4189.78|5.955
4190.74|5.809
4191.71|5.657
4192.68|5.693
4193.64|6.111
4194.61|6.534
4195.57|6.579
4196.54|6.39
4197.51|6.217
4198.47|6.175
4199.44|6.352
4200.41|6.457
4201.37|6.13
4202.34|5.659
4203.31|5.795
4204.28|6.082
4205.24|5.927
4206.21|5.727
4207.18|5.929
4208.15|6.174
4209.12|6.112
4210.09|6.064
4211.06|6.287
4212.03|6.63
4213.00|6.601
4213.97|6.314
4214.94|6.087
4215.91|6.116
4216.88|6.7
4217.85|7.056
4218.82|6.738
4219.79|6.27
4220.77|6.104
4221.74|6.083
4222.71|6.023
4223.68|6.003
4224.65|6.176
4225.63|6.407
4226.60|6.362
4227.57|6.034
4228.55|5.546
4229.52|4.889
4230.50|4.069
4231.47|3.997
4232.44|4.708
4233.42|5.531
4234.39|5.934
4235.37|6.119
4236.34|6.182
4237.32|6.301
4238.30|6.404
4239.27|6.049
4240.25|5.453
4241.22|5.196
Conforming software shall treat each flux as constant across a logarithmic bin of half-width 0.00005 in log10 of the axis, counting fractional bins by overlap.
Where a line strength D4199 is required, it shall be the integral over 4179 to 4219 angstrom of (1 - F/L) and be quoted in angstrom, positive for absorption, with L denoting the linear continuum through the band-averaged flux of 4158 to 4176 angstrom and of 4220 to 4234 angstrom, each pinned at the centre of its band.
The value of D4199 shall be -2.09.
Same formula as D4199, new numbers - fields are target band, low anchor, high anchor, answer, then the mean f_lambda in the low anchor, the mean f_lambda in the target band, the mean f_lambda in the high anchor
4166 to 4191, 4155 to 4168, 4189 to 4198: 0.0 angstrom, 6.56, 6.32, 6.11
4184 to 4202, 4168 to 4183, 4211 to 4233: -0.6 angstrom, 6.15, 6.29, 5.96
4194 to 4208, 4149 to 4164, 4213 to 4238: -0.2 angstrom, 6.27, 6.14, 5.93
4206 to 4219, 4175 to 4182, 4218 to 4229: -0.4 angstrom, 5.92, 6.33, 6.19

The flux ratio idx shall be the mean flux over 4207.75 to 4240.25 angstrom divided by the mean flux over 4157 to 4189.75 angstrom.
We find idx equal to 0.9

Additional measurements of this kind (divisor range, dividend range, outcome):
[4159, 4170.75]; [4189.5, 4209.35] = 0.91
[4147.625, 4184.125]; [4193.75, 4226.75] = 0.99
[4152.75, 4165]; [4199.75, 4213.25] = 0.95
